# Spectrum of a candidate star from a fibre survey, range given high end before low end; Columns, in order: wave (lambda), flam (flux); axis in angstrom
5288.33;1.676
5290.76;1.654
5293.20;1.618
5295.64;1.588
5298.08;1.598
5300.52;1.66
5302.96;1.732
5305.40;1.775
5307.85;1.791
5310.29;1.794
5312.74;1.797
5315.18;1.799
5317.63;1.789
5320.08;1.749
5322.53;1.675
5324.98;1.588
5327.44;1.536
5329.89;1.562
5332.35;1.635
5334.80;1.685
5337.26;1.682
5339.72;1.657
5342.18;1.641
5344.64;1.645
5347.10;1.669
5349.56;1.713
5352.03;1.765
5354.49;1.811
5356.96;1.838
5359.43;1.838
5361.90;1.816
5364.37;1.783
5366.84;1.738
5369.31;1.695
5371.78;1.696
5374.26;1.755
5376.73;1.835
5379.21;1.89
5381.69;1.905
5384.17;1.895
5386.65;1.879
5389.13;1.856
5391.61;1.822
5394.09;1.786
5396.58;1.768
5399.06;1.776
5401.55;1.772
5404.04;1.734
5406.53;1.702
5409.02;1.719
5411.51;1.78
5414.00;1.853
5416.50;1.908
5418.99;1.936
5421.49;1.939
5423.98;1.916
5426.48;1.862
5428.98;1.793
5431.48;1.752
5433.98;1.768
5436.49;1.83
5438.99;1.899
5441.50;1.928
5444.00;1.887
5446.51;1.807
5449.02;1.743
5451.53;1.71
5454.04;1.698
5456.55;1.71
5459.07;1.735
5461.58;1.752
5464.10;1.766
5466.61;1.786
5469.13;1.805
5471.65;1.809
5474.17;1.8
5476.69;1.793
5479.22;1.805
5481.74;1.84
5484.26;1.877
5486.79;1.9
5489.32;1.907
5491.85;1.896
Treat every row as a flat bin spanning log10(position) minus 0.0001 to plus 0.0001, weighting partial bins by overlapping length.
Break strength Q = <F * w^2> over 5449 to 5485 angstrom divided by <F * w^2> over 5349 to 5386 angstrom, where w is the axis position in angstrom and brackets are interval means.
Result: 1.02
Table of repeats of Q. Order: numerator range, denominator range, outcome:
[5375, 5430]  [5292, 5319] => 1.10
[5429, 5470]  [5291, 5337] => 1.11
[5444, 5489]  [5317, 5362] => 1.11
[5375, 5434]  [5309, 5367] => 1.09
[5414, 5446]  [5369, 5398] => 1.04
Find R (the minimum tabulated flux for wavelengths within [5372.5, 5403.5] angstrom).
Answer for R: 1.755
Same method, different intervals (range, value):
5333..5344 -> 1.641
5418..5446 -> 1.752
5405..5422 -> 1.702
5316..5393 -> 1.536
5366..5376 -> 1.695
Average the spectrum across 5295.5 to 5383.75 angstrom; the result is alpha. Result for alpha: 1.73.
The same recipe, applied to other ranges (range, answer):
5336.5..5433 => 1.79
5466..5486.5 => 1.82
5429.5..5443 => 1.83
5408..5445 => 1.85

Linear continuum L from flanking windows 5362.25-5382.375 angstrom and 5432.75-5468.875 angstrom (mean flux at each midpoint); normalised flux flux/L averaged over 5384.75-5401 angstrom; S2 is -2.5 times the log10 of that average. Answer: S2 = -0.02 mag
